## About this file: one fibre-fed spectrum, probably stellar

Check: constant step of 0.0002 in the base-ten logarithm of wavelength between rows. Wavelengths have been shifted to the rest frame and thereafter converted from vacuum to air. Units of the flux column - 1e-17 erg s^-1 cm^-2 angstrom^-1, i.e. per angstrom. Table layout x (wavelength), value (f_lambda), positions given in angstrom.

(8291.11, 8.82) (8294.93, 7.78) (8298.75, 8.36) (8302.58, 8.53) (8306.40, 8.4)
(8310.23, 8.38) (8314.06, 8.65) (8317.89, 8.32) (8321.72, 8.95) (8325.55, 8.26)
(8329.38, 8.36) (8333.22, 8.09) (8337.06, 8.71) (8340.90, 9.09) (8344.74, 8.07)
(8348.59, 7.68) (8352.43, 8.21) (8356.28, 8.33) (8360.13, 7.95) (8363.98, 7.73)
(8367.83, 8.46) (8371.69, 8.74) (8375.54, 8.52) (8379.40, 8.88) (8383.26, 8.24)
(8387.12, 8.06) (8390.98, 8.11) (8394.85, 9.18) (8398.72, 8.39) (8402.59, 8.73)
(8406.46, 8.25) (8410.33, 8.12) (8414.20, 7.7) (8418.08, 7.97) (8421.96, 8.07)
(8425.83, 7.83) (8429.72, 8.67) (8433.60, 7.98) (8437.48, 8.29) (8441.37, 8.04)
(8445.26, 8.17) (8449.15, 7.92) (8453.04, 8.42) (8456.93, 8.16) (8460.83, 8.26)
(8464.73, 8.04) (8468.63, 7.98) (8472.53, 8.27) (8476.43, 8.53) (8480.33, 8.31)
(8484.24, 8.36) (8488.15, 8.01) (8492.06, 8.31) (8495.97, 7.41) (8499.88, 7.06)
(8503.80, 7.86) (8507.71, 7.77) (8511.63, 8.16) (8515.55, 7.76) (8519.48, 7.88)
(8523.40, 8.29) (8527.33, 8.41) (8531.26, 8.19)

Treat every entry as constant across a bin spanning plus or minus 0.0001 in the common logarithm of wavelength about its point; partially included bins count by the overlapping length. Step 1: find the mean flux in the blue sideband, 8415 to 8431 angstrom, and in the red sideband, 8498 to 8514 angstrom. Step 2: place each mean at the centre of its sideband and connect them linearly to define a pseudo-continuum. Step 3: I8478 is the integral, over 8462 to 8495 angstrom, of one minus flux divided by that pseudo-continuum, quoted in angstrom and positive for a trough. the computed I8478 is -1.5 angstrom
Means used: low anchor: 8.08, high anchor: 7.72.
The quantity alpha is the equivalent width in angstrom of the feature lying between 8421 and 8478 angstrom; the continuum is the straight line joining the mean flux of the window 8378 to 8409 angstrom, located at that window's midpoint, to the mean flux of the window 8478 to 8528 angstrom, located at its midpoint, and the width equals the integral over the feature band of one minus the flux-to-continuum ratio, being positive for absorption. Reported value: 0.2 angstrom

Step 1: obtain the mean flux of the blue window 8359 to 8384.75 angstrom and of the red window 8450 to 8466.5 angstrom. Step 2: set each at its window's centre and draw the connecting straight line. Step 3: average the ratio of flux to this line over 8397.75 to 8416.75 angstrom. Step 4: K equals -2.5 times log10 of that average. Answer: 0.01 mag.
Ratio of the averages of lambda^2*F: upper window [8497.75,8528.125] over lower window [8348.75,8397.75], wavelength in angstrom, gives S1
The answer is 0.98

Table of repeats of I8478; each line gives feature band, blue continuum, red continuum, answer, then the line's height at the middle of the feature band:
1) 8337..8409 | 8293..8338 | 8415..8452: -1.11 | 8.25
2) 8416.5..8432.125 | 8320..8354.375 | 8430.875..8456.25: 0.12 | 8.2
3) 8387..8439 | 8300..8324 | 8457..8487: 0.62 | 8.34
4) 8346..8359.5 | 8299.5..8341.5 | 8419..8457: 0.55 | 8.4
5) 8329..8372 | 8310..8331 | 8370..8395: 1.15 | 8.49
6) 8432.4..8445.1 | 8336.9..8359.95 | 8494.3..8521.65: -0.25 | 7.96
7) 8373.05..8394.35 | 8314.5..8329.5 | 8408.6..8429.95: -0.61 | 8.19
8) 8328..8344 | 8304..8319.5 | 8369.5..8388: -0.12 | 8.47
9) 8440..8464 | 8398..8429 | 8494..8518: -0.64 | 7.95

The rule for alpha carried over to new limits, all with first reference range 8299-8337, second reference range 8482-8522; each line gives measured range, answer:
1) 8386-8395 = -0.1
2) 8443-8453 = -0.1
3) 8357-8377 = 0.0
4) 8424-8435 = -0.1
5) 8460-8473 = -0.2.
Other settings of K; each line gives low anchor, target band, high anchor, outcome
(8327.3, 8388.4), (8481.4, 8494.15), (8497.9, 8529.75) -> -0.03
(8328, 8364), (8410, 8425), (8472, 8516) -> 0.02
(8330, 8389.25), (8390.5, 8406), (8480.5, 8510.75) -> -0.05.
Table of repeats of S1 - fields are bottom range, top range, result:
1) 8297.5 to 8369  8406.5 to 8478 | 1.00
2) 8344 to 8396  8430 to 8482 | 1.01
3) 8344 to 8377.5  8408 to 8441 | 1.00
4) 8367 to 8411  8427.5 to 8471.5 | 0.98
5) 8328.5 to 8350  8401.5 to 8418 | 0.99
